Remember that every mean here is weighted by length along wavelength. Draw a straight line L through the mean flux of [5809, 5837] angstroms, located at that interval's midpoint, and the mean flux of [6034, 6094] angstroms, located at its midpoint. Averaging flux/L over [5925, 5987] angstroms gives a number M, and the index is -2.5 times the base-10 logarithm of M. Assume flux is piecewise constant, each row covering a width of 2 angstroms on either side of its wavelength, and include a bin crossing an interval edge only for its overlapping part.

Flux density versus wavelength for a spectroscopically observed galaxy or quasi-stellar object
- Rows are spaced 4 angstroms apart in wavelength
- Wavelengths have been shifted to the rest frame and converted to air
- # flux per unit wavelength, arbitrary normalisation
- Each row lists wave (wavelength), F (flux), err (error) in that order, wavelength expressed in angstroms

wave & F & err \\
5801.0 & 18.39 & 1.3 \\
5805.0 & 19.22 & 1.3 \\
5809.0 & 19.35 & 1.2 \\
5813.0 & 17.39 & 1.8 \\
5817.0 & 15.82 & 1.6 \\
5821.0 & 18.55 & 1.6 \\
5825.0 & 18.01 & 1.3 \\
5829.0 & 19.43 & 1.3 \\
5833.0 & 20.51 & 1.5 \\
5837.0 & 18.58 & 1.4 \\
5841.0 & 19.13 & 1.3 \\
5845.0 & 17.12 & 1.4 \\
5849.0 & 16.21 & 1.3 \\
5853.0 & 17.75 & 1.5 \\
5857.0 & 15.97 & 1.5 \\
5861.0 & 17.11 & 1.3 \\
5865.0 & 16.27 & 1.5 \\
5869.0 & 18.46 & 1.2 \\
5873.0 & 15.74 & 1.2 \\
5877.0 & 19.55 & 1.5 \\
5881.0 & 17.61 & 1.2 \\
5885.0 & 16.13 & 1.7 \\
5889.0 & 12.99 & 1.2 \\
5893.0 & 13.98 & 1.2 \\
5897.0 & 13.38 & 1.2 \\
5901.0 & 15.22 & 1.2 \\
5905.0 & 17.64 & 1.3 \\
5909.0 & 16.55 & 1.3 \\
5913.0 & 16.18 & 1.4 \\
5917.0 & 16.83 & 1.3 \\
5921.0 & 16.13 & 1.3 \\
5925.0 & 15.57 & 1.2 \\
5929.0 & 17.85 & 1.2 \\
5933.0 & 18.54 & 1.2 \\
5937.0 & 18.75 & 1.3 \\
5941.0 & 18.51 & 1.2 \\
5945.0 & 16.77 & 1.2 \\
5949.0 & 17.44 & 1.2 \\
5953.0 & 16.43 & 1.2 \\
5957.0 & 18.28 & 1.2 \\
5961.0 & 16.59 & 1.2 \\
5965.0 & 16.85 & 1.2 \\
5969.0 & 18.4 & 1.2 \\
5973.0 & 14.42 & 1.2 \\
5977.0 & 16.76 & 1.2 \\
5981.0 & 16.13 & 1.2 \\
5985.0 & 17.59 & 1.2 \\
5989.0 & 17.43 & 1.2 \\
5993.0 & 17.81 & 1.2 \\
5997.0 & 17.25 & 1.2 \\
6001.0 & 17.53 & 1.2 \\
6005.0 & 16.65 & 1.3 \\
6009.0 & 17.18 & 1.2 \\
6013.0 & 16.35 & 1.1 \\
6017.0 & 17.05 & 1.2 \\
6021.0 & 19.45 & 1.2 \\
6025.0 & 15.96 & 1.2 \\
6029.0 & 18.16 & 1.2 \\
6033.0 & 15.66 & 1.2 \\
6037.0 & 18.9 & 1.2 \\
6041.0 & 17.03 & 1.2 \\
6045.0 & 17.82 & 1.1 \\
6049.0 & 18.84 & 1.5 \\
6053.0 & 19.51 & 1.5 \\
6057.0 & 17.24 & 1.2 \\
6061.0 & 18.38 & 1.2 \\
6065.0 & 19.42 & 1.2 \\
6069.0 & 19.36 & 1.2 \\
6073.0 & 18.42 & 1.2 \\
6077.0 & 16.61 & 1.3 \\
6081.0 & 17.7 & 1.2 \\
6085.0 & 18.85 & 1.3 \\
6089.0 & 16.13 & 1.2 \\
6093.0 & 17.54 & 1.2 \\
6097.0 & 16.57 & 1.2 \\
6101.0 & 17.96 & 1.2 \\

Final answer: 0.06 mag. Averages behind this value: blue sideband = 18.4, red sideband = 18.1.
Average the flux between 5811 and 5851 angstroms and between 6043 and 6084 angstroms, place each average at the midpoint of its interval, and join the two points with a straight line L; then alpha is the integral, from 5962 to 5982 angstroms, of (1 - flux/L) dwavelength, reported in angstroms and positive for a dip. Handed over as 1.9 angstroms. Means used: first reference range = 18.1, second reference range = 18.3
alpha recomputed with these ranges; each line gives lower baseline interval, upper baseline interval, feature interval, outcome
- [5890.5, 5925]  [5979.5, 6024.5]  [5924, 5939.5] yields -1.7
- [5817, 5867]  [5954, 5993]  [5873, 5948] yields 3.5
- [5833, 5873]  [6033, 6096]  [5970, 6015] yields 2.4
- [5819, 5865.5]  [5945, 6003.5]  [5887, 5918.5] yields 4.0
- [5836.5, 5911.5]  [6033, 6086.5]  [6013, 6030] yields 0.4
